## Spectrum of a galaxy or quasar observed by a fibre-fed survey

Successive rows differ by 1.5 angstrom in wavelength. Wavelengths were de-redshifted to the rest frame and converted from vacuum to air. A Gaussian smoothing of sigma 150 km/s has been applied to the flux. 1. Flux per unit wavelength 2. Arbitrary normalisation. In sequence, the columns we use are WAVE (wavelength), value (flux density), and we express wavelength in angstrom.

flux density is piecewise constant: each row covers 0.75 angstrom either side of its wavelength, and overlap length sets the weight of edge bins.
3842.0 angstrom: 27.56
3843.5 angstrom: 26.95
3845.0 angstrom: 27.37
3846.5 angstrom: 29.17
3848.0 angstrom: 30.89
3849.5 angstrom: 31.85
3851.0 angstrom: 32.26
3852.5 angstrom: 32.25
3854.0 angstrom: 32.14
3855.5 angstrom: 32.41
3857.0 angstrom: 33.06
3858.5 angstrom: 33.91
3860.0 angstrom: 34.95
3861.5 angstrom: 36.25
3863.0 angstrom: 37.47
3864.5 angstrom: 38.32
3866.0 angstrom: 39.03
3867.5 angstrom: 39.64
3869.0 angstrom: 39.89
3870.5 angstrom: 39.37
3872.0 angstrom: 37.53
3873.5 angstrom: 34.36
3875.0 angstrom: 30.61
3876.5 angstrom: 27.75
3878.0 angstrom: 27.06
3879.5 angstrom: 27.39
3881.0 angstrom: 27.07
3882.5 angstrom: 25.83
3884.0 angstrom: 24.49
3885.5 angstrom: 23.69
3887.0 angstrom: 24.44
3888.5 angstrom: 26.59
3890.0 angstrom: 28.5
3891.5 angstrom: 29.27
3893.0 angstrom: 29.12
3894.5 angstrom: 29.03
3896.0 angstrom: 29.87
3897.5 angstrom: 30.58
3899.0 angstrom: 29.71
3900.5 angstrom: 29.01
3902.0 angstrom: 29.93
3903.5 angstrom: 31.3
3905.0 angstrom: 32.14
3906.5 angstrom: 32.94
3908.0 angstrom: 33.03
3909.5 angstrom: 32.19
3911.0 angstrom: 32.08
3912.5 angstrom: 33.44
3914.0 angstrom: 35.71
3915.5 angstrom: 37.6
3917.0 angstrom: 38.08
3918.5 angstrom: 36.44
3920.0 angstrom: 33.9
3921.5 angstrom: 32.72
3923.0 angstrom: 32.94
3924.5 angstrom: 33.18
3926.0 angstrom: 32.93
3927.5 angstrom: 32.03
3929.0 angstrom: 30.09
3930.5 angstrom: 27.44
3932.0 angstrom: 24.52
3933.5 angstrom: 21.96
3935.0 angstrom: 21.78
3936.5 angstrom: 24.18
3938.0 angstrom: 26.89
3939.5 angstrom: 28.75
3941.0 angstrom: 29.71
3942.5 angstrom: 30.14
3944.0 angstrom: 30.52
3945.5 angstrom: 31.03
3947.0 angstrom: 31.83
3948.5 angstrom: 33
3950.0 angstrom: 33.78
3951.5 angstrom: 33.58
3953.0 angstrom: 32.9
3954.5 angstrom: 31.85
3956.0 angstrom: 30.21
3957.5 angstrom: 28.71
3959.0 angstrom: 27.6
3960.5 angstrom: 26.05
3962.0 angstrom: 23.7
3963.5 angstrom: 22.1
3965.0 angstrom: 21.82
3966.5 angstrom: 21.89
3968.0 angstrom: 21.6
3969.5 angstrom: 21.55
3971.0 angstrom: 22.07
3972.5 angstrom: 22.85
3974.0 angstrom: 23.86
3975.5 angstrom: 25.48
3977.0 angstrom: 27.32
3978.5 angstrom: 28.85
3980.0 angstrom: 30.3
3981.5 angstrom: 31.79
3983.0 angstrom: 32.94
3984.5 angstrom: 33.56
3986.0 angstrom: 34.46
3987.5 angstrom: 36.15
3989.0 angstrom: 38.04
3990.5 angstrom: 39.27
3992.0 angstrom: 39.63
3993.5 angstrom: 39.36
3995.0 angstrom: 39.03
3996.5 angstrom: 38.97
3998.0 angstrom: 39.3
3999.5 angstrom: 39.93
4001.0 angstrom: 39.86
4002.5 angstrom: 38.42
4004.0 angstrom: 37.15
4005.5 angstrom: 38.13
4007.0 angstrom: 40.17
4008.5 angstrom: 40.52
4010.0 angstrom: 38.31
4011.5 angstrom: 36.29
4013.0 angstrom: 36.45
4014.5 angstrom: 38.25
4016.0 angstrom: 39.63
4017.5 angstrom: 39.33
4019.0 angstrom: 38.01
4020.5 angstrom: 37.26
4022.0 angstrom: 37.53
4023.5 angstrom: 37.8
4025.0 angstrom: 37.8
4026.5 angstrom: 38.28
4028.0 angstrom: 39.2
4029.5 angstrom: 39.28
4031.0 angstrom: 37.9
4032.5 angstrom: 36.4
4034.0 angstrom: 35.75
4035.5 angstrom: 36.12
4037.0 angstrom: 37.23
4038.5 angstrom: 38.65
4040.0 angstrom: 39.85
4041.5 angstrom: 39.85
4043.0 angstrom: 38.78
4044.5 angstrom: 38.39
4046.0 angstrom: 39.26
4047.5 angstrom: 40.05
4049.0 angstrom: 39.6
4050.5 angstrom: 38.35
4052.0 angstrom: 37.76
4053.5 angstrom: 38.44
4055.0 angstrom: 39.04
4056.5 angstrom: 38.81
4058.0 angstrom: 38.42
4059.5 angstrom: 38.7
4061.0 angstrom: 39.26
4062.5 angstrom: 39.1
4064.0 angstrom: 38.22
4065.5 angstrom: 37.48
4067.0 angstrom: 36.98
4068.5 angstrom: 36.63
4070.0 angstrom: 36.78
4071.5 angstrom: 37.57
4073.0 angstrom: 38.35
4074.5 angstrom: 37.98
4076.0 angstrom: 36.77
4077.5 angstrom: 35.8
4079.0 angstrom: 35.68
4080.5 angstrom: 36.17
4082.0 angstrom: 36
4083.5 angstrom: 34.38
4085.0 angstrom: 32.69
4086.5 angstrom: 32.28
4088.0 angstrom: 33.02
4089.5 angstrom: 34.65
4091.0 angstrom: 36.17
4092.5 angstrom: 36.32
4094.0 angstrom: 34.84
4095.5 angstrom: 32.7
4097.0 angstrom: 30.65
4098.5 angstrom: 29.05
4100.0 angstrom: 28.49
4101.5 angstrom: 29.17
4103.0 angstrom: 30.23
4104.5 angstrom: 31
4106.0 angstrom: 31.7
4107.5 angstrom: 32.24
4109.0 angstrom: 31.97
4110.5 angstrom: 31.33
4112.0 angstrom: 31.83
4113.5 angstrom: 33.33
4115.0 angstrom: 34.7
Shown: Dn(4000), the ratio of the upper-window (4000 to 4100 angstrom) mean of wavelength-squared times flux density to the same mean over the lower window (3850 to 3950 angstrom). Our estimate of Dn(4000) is 1.3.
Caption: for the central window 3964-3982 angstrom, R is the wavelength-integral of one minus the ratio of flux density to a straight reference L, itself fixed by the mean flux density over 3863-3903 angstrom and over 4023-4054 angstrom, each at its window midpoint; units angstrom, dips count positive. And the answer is 5.3 angstrom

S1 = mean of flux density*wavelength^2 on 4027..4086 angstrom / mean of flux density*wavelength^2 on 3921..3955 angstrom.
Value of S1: 1.34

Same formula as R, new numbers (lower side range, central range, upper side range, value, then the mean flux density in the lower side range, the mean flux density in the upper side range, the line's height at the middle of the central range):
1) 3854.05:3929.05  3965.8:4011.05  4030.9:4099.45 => 1.84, 32.2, 36.8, 34.7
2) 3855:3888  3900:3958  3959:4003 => 0.91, 32.4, 30.9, 31.6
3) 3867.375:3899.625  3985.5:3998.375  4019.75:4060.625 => -0.92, 29.9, 38.3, 35.7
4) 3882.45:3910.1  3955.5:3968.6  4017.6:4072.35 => 3.29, 29.1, 38.2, 33.1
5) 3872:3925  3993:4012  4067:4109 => -3.74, 30.7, 34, 32.5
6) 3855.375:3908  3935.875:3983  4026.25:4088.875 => 8.87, 31.5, 37.5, 34.2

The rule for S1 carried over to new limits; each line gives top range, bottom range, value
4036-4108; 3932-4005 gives 1.24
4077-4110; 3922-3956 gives 1.19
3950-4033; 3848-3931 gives 1.10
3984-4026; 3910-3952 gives 1.28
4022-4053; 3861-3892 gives 1.31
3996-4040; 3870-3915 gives 1.35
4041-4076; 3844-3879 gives 1.26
